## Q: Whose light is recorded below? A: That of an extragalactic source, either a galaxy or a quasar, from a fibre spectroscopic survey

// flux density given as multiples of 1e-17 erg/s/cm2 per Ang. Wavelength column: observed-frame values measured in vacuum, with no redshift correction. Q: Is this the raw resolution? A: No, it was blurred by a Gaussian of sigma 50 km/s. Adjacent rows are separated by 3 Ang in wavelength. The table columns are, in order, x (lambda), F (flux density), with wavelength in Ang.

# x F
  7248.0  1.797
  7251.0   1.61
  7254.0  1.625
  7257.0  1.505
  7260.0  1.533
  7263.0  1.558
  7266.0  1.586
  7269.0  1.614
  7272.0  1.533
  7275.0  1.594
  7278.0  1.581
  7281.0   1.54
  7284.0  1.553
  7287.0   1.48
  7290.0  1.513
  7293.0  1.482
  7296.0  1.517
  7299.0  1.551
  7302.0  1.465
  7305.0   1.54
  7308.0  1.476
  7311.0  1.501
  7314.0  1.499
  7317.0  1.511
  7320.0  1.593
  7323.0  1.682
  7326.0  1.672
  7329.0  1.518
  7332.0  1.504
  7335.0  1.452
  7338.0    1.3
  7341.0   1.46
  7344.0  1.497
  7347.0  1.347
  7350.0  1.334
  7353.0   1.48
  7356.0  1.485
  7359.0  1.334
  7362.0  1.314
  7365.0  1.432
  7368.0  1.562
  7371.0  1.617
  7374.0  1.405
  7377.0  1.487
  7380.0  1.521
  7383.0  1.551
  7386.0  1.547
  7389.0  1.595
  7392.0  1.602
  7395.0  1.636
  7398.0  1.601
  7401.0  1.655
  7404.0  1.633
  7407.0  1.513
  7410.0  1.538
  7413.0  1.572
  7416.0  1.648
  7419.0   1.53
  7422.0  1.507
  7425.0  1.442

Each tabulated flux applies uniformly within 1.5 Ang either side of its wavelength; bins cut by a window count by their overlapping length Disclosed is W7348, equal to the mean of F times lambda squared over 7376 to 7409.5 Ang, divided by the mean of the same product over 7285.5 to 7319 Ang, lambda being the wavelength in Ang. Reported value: 1.07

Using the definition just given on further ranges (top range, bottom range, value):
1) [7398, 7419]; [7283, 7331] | 1.06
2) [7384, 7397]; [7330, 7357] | 1.13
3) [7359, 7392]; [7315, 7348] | 1.01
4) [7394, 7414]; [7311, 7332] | 1.04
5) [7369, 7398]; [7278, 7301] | 1.05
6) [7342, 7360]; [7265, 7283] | 0.92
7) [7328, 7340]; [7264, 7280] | 0.93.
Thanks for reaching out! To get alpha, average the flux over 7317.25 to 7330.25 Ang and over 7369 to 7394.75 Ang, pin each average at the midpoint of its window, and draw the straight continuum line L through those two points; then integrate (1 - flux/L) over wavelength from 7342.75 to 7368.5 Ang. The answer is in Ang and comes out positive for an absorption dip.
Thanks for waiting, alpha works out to 2.6 Ang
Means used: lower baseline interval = 1.61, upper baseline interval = 1.55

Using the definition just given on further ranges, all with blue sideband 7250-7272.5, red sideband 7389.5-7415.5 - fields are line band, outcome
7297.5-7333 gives 0.8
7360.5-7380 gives 1.4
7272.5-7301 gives 0.8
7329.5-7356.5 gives 2.6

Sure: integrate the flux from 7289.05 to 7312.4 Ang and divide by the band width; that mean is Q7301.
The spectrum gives 1.51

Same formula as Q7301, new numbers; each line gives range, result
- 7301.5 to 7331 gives 1.55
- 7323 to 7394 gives 1.48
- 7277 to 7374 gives 1.49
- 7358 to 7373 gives 1.45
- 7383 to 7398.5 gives 1.59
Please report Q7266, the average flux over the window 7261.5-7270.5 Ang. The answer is 1.59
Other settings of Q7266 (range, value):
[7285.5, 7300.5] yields 1.51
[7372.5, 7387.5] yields 1.5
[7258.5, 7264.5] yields 1.55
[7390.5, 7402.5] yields 1.62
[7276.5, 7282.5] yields 1.56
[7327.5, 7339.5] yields 1.44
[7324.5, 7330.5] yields 1.59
